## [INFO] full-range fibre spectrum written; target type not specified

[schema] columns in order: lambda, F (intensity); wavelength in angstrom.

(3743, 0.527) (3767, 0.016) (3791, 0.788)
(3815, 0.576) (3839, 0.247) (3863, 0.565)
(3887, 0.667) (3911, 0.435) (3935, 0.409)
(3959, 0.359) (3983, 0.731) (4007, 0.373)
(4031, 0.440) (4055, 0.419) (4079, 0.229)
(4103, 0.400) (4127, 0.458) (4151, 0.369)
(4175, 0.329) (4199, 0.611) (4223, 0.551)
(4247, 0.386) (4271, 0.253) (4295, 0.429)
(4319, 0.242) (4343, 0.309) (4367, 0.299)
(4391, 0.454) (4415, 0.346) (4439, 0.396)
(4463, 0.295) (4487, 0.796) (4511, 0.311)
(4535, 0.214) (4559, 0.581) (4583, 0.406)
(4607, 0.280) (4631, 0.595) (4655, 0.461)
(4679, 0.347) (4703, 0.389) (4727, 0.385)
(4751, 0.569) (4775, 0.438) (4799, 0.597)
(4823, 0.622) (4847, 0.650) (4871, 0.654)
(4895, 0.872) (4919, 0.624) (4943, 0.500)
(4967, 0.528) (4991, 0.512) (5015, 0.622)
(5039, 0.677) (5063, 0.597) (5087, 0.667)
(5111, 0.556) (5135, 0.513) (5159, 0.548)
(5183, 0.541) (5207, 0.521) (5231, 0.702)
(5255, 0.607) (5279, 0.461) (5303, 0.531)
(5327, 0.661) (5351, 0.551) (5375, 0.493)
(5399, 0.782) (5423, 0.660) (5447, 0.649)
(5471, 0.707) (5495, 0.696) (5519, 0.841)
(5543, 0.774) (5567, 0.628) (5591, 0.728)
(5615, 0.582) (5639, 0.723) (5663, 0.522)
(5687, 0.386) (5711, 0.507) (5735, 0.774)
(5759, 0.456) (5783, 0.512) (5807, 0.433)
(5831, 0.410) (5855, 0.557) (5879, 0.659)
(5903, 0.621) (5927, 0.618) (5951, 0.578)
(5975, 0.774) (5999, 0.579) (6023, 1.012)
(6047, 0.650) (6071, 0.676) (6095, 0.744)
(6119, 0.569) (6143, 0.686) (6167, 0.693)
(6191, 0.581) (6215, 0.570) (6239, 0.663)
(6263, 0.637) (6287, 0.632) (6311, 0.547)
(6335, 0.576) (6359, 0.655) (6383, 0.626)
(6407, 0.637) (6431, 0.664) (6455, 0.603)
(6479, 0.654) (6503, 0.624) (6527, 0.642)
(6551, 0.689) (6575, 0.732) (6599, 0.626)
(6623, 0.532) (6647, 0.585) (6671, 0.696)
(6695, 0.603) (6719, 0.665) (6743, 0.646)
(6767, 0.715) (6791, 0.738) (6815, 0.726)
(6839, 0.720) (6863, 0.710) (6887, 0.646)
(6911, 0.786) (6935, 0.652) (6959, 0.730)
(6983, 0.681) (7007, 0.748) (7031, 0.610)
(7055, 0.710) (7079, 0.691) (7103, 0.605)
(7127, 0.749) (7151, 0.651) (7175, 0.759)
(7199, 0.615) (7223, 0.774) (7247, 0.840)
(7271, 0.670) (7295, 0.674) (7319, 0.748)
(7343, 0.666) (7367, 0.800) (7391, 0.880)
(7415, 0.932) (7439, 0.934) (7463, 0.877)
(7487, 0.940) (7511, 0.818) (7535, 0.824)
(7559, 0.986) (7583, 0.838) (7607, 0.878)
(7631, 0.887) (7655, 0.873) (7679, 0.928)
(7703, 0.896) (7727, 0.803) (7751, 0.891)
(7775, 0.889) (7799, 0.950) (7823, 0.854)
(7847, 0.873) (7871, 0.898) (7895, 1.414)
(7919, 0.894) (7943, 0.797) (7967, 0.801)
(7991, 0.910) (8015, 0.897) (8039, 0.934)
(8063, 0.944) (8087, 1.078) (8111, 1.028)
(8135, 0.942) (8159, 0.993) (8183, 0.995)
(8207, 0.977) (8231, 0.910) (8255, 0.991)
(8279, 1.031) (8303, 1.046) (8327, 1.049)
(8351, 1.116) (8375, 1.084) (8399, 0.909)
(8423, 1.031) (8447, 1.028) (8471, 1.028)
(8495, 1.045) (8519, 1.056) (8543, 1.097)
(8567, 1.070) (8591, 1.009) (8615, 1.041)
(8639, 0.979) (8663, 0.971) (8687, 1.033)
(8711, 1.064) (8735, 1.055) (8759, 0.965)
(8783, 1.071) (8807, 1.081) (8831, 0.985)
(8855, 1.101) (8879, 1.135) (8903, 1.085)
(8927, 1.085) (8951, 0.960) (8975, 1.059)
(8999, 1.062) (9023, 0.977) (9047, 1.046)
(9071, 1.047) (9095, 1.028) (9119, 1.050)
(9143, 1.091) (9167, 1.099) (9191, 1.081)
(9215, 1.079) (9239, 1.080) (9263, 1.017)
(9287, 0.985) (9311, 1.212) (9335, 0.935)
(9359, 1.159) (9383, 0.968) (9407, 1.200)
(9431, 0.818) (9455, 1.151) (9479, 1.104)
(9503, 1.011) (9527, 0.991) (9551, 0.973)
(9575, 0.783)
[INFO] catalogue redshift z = 0.20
